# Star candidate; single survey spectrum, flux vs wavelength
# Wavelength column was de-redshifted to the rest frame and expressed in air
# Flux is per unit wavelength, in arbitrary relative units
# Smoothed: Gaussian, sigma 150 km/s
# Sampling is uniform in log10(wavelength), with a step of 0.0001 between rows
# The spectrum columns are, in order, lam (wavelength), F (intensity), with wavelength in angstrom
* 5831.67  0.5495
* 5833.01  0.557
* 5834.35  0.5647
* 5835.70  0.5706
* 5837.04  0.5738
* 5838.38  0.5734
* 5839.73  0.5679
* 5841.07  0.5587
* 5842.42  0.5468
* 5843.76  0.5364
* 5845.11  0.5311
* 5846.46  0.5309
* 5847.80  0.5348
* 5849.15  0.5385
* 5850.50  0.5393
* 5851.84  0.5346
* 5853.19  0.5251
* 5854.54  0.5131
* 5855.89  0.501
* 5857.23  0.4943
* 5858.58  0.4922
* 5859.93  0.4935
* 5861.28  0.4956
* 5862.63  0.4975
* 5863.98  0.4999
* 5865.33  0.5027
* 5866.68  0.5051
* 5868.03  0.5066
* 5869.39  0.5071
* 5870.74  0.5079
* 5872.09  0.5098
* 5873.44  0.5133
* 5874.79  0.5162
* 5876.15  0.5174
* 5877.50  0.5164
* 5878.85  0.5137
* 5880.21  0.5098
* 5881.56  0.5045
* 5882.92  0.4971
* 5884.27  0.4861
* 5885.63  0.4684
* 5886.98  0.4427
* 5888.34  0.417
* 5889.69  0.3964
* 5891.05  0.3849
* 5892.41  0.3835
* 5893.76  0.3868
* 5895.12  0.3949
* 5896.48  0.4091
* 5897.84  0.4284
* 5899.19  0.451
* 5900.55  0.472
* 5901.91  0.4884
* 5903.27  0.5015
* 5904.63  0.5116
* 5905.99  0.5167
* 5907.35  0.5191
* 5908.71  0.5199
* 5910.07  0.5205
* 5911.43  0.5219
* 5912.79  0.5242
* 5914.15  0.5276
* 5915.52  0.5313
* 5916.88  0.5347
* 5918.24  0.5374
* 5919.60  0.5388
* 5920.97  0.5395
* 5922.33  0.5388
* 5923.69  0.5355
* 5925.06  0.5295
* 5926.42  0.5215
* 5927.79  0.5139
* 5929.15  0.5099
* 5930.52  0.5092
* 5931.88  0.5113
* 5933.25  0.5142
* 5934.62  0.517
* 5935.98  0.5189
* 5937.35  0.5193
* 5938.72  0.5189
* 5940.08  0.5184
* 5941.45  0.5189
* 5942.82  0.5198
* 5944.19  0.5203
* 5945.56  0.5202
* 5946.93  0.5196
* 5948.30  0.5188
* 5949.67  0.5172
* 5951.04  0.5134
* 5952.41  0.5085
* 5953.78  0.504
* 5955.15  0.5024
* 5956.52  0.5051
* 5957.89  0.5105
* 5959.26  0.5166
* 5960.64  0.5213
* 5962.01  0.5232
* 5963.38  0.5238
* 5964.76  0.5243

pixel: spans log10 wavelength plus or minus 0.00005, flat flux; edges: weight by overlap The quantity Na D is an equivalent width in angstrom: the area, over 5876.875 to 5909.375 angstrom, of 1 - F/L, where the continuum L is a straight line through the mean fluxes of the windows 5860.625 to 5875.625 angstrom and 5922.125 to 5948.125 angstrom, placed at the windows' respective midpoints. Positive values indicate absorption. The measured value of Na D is 3.02 angstrom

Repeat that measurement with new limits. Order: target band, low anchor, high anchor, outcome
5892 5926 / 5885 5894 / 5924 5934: -2.3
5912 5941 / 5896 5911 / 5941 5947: -1.1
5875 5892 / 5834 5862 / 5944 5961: 1.8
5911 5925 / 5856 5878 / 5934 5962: -0.6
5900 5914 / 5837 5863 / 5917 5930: 0.5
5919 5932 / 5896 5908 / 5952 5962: -0.9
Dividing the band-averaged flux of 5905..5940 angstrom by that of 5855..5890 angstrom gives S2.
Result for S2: 1.06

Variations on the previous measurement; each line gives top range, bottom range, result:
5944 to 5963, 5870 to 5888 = 1.03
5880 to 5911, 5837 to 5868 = 0.88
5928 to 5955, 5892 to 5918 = 1.07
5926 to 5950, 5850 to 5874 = 1.02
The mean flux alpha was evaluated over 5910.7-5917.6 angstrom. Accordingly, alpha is 0.528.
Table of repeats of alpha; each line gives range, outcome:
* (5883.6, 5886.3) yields 0.476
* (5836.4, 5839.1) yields 0.573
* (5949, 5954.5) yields 0.511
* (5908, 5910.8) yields 0.521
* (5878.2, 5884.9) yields 0.502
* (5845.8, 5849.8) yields 0.535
